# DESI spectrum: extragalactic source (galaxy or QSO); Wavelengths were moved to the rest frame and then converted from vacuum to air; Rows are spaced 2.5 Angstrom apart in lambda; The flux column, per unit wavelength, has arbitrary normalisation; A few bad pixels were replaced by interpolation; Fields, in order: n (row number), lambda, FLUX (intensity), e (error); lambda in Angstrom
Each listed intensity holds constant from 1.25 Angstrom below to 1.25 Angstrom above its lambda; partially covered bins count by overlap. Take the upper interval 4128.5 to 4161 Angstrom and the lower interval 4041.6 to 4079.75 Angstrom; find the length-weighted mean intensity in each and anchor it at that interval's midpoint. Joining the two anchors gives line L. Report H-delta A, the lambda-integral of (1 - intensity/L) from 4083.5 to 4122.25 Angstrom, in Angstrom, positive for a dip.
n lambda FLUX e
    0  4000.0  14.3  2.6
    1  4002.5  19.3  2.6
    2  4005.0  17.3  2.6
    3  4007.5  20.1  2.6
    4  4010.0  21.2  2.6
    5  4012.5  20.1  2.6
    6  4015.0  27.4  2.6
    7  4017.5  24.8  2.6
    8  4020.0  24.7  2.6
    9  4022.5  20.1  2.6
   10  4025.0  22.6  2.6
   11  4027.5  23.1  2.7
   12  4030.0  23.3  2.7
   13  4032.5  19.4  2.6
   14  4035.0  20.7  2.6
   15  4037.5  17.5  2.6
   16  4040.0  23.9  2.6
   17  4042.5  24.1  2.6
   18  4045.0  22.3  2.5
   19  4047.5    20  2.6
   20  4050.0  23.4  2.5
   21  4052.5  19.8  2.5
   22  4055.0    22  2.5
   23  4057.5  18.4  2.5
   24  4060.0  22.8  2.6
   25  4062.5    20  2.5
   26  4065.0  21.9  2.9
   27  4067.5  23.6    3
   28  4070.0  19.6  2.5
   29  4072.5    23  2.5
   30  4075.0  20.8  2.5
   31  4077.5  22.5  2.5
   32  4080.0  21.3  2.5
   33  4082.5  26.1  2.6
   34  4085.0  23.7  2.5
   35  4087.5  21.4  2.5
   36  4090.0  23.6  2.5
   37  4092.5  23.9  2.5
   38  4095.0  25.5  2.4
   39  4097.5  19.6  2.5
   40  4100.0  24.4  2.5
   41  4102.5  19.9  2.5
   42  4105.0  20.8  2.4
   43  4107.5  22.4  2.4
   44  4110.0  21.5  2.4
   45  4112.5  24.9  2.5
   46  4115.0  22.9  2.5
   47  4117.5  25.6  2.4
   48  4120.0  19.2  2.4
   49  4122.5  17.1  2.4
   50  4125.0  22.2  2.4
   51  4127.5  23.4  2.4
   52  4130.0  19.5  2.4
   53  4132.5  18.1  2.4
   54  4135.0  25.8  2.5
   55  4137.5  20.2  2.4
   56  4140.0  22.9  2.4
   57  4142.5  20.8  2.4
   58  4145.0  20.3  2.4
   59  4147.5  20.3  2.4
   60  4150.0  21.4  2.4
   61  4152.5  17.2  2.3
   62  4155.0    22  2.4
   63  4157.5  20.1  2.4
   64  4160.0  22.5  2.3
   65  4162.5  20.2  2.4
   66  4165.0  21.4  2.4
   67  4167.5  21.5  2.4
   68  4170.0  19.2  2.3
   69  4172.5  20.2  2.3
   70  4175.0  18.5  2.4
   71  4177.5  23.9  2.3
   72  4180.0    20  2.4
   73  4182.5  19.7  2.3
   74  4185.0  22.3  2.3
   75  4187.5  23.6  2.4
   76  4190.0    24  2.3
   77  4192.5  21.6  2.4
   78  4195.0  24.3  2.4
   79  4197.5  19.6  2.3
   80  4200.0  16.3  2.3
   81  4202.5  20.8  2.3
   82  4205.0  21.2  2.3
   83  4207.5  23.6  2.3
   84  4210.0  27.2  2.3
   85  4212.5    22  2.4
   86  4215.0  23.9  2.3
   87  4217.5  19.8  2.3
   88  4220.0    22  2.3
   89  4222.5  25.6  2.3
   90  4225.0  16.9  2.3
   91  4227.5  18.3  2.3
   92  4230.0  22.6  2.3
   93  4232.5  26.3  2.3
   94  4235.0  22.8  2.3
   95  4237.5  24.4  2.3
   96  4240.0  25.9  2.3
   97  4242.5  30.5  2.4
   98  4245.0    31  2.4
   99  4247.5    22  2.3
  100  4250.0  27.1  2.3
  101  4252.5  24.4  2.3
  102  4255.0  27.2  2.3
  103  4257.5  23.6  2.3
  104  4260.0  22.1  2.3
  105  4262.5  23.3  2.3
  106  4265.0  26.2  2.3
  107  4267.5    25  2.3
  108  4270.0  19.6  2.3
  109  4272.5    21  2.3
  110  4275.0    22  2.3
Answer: -2.33 Angstrom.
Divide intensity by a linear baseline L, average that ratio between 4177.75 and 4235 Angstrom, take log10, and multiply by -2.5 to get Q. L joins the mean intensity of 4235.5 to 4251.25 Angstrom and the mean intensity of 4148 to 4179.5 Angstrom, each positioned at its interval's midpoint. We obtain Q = 0.09 mag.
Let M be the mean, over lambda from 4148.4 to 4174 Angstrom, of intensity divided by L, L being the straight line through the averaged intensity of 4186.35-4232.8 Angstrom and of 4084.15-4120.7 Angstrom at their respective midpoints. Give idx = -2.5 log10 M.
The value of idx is 0.09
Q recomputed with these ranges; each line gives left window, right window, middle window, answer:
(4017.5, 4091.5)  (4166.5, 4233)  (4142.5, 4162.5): 0.06 mag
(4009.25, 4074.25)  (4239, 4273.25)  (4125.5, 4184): 0.13 mag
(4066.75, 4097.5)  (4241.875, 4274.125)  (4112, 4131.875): 0.08 mag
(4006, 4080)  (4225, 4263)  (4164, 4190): 0.12 mag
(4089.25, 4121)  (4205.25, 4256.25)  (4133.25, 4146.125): 0.06 mag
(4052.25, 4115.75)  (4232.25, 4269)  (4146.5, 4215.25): 0.13 mag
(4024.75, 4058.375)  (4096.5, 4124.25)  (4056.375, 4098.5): -0.03 mag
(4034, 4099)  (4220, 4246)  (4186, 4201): 0.10 mag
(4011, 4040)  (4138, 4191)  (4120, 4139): 0.03 mag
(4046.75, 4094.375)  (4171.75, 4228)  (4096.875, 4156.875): 0.03 mag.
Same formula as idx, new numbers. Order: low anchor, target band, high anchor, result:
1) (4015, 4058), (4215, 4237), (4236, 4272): 0.12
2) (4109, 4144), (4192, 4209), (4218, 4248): 0.11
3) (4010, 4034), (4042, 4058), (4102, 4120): 0.06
